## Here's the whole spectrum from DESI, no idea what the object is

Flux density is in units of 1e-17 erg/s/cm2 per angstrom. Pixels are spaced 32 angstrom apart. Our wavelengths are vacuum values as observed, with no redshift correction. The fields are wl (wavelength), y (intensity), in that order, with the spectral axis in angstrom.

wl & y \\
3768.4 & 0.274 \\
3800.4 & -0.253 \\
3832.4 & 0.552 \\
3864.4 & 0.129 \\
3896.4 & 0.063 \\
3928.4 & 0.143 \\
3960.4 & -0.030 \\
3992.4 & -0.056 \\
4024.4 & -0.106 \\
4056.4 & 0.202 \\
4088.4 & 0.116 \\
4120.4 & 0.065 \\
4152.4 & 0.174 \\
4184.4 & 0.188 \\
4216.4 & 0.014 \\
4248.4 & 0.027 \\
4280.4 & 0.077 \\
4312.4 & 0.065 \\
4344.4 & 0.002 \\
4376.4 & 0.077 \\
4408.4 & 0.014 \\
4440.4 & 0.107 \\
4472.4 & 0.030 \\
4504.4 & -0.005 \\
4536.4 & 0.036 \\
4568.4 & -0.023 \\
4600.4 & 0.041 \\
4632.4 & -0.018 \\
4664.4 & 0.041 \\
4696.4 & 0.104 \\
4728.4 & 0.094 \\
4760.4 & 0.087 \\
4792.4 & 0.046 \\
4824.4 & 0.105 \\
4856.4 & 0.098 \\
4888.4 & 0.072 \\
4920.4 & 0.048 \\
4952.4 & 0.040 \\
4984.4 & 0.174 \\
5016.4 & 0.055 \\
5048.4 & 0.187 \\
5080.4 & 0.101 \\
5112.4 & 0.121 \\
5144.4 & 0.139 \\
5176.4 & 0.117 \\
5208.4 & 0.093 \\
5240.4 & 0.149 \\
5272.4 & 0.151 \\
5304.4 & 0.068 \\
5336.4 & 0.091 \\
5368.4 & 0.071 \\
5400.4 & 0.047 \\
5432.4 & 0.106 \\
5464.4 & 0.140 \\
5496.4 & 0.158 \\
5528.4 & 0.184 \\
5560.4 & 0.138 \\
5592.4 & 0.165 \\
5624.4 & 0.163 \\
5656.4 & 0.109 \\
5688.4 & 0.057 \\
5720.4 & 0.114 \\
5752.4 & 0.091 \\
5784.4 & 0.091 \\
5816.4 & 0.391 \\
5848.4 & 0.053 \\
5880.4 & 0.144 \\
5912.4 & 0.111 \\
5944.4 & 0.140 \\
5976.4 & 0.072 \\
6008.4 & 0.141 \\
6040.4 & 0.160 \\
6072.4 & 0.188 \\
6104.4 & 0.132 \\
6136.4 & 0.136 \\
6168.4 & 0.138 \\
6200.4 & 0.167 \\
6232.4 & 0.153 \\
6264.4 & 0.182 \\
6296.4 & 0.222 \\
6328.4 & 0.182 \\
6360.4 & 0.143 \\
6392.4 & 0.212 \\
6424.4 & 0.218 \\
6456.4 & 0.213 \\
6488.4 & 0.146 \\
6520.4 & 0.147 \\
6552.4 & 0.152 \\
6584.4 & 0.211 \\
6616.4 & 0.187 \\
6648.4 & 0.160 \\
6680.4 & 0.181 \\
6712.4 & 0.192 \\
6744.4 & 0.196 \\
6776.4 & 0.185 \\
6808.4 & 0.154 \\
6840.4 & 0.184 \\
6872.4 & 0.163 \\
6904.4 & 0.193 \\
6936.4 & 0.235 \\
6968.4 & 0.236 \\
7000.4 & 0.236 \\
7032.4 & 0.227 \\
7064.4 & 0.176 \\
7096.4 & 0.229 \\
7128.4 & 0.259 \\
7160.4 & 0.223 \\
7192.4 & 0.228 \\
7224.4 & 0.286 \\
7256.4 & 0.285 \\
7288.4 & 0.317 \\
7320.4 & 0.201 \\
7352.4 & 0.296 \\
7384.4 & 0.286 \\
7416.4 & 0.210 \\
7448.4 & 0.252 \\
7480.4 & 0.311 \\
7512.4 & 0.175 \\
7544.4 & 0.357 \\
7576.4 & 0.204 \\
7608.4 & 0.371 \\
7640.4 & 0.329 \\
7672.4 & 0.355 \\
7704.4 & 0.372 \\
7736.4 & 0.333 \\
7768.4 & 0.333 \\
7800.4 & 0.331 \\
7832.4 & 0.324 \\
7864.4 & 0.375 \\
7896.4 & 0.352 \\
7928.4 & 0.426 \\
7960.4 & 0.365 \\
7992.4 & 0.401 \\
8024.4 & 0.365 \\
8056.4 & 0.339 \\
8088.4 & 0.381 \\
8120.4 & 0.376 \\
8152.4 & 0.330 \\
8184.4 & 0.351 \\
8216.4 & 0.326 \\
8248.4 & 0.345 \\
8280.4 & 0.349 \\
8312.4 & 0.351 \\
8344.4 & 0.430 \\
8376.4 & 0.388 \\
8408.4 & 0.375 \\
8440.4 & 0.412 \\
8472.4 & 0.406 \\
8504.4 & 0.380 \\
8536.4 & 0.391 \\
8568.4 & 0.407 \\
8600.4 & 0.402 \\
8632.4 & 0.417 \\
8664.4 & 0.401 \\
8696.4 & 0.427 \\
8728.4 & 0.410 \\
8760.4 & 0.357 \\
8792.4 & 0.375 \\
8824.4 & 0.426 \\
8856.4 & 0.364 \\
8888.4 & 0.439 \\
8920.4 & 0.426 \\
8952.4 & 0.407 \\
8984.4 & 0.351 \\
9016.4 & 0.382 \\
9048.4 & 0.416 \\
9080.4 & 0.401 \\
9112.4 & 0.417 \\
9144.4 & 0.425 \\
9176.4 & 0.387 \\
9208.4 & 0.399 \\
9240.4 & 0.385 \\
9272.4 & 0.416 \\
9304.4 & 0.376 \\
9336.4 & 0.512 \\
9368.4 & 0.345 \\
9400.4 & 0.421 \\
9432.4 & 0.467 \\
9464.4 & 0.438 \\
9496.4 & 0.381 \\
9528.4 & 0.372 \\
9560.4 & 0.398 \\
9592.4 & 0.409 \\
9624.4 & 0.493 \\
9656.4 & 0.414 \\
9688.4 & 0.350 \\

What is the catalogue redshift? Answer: 0.908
